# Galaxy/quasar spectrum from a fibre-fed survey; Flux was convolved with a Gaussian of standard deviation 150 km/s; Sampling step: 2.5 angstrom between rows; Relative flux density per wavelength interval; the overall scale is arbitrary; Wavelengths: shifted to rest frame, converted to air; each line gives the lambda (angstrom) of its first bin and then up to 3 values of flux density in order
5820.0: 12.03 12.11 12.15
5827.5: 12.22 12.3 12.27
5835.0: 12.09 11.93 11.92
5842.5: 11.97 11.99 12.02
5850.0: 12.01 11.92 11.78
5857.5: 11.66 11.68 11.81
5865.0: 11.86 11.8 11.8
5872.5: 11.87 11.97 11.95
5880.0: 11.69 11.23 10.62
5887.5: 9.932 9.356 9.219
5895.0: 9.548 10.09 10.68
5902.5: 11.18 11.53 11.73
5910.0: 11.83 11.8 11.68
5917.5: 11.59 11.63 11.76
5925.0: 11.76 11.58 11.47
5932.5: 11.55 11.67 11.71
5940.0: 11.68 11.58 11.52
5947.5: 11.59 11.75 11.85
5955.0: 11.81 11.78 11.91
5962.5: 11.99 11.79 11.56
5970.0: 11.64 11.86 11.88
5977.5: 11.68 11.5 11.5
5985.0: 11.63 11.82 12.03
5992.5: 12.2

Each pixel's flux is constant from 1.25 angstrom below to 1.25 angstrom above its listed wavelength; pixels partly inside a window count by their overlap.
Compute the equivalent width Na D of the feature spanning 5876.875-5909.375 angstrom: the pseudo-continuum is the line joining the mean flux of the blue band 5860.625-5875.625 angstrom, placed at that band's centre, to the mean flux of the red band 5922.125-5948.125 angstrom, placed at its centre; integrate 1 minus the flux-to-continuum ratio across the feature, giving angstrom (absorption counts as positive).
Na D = 3.0 angstrom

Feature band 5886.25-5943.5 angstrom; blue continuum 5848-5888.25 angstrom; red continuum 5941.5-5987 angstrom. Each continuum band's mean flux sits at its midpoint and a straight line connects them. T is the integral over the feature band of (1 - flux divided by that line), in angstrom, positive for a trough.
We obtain 2.5 angstrom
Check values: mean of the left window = 11.6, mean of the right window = 11.7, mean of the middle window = 11.2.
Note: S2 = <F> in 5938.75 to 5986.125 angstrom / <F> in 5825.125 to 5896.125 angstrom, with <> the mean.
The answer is 1.0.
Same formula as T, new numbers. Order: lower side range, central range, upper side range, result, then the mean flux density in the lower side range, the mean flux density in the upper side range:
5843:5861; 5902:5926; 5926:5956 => 0.1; 11.9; 11.6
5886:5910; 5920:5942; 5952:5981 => -1.1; 10.4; 11.8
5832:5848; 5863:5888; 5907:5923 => 0.7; 12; 11.7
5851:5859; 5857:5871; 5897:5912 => -0.1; 11.8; 11.3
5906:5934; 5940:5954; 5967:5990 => 0.0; 11.7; 11.7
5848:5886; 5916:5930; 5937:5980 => 0.1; 11.7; 11.7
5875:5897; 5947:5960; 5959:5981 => -0.3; 10.5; 11.8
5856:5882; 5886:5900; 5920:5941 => 2.4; 11.8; 11.6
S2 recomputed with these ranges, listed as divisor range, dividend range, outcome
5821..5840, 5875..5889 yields 0.92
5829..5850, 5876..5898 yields 0.87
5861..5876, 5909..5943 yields 0.98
